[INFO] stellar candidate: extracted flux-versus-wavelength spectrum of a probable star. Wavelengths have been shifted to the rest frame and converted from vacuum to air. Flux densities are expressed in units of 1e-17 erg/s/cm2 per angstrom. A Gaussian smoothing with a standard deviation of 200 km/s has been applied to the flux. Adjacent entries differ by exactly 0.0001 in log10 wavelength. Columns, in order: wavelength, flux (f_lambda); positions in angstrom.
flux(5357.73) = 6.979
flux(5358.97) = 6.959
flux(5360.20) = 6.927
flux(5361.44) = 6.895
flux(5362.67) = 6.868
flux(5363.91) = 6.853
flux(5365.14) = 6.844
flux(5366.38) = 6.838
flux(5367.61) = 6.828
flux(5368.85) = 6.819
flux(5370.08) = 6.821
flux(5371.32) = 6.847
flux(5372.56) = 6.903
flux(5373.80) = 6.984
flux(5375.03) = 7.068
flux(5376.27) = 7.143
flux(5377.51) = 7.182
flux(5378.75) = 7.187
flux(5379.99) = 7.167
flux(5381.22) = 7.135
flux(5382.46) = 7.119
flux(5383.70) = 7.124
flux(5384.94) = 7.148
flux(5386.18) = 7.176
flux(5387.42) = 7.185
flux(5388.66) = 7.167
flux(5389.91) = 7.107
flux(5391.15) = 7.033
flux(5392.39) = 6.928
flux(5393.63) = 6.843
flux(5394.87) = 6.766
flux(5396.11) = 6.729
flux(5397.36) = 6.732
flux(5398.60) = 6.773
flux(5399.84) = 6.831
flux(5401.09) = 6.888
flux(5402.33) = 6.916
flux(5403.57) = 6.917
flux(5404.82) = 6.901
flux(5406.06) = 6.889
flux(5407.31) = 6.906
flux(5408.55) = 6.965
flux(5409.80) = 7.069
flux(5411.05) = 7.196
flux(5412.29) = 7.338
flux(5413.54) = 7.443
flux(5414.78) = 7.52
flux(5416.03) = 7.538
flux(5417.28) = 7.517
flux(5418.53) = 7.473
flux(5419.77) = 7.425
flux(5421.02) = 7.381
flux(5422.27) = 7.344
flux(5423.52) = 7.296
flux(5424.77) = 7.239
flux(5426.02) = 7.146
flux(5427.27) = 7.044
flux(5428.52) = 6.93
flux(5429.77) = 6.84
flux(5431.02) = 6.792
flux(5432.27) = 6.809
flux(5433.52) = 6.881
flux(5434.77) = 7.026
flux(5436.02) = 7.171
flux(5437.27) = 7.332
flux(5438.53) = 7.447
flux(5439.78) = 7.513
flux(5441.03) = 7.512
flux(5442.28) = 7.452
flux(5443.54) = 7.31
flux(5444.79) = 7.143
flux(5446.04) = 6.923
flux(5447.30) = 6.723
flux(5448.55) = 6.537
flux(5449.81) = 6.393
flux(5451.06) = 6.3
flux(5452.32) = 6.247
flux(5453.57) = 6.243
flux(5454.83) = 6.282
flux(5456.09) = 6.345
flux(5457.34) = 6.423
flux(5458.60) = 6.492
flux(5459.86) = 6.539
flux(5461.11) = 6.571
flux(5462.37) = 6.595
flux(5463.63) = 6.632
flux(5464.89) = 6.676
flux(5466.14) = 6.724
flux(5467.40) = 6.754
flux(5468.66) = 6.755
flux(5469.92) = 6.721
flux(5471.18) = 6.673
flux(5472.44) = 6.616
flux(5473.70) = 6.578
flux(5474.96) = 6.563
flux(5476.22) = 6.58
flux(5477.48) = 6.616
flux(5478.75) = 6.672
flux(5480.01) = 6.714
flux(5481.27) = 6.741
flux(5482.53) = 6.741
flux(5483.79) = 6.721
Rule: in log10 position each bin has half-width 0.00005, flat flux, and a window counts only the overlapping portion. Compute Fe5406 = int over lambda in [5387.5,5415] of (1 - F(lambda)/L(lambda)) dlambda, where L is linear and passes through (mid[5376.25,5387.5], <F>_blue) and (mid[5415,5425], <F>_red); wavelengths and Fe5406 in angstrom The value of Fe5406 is 1.12 angstrom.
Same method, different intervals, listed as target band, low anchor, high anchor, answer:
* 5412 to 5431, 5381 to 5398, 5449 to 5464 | -1.56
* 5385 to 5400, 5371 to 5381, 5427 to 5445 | 0.30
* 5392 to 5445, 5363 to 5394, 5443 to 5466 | -2.62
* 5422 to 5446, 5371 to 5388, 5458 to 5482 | -1.18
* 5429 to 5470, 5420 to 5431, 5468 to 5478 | 0.57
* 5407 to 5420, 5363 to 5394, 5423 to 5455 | -0.62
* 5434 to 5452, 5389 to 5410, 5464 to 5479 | -0.77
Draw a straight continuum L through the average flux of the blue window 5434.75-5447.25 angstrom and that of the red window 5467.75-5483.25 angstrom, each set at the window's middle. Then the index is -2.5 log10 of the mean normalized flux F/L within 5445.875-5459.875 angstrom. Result 0.10 mag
